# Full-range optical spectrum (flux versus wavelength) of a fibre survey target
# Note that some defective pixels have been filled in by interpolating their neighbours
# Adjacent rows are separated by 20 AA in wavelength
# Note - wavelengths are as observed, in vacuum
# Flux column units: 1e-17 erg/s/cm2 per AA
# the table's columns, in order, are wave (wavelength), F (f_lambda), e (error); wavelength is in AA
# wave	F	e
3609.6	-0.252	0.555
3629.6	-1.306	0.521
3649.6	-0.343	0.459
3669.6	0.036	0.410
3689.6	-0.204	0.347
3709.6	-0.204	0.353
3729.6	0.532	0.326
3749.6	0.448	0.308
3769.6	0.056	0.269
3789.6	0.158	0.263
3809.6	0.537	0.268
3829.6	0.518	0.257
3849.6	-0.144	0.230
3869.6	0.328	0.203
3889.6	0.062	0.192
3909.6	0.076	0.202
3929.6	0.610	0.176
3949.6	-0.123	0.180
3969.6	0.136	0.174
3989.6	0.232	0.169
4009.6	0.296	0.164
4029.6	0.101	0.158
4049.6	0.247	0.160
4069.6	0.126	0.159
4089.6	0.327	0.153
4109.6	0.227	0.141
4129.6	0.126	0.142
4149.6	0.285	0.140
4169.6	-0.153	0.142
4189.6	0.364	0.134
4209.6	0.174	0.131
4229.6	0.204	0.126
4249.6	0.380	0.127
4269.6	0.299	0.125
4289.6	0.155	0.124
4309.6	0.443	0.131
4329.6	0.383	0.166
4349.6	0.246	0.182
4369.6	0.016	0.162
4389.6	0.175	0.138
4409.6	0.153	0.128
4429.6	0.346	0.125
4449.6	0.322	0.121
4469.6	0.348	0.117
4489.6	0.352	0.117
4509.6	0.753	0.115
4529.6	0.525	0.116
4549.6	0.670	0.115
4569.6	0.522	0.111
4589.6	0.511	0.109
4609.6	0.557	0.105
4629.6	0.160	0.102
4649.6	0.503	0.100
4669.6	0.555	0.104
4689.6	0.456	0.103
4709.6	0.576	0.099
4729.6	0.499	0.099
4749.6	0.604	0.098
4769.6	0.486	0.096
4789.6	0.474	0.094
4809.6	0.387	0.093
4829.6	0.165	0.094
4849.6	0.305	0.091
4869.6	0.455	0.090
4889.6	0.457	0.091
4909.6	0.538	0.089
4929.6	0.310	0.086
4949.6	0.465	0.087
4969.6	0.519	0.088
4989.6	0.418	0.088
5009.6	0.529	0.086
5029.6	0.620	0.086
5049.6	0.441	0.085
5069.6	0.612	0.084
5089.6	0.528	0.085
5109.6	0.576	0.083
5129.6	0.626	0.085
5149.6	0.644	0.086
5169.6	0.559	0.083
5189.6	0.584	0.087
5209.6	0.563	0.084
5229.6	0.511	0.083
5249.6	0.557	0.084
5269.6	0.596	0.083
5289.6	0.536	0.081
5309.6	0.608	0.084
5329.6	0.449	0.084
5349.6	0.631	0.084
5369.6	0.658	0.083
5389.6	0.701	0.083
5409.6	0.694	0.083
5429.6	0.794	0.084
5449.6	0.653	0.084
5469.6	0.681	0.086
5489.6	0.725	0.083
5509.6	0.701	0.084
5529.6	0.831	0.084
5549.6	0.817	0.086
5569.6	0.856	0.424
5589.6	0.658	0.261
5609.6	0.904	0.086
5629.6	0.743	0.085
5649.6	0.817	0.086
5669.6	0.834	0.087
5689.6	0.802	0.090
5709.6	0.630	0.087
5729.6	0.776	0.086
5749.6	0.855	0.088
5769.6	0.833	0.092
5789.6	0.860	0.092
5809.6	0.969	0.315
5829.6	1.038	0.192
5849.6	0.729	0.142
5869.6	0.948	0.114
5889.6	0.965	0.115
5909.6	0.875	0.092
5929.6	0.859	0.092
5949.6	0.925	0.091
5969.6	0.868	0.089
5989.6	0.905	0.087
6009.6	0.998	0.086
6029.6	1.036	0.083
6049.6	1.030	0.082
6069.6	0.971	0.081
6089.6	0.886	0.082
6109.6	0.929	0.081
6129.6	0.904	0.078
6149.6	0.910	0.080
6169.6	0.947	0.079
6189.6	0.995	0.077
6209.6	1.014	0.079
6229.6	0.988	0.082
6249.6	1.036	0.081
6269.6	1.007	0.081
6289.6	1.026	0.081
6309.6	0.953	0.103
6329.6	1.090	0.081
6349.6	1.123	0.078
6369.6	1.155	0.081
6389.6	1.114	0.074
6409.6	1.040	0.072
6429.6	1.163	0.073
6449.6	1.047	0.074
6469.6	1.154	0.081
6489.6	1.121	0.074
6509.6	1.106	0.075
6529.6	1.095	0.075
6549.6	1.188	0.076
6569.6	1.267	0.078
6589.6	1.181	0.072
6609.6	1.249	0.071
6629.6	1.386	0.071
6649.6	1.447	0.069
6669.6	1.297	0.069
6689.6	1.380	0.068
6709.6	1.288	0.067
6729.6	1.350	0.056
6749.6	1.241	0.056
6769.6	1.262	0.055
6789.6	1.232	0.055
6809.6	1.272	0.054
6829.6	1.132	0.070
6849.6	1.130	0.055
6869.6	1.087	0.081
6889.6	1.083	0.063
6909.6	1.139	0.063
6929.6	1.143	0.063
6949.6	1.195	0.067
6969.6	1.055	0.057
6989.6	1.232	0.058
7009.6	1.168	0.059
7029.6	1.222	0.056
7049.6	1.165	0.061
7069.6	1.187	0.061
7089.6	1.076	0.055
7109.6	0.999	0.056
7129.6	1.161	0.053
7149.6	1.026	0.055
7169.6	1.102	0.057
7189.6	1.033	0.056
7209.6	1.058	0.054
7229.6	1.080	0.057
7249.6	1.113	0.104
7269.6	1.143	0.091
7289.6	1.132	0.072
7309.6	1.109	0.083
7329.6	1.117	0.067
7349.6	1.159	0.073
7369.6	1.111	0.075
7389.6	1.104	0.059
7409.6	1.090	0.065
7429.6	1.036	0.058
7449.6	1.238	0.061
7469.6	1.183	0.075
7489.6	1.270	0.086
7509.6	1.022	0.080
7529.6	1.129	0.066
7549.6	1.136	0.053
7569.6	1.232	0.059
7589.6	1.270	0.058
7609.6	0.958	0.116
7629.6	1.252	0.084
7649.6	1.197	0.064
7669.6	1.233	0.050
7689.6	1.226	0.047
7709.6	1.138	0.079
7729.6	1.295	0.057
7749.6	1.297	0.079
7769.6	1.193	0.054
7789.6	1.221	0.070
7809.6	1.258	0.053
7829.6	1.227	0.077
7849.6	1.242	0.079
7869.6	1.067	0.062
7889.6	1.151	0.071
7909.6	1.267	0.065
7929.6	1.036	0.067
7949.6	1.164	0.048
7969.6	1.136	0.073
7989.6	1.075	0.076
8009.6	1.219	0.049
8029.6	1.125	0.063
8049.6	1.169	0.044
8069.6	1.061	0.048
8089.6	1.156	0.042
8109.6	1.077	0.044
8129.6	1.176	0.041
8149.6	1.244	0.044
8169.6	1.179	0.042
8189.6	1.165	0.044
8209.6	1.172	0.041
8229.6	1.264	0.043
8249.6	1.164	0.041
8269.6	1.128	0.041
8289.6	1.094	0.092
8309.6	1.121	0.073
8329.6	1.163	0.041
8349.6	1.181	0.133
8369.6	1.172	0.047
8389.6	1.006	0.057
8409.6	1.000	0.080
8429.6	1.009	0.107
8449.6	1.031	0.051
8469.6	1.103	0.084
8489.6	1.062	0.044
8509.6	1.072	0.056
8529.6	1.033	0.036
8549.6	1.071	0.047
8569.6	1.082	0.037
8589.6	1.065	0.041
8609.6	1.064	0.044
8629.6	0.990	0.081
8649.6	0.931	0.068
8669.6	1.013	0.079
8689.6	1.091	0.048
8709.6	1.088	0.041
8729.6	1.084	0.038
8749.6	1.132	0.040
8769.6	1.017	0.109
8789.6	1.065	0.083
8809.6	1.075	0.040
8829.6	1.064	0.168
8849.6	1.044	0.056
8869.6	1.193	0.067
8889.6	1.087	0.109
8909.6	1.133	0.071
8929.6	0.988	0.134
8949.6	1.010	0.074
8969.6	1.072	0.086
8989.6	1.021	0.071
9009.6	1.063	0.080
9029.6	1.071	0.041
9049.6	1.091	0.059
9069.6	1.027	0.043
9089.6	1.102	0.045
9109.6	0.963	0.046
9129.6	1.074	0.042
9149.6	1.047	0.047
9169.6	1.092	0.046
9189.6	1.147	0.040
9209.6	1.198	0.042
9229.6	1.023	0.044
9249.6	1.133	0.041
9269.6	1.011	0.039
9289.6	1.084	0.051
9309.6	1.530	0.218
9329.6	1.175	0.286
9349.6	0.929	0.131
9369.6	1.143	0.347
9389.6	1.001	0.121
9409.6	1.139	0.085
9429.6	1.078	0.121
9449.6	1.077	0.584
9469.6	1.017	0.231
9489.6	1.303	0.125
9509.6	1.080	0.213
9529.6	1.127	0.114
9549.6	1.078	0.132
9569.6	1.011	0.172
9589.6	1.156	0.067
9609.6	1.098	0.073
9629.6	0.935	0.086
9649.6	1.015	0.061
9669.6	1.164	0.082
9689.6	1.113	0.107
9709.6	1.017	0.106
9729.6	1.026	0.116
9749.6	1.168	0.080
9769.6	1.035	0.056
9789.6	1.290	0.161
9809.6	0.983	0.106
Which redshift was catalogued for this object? 0.44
